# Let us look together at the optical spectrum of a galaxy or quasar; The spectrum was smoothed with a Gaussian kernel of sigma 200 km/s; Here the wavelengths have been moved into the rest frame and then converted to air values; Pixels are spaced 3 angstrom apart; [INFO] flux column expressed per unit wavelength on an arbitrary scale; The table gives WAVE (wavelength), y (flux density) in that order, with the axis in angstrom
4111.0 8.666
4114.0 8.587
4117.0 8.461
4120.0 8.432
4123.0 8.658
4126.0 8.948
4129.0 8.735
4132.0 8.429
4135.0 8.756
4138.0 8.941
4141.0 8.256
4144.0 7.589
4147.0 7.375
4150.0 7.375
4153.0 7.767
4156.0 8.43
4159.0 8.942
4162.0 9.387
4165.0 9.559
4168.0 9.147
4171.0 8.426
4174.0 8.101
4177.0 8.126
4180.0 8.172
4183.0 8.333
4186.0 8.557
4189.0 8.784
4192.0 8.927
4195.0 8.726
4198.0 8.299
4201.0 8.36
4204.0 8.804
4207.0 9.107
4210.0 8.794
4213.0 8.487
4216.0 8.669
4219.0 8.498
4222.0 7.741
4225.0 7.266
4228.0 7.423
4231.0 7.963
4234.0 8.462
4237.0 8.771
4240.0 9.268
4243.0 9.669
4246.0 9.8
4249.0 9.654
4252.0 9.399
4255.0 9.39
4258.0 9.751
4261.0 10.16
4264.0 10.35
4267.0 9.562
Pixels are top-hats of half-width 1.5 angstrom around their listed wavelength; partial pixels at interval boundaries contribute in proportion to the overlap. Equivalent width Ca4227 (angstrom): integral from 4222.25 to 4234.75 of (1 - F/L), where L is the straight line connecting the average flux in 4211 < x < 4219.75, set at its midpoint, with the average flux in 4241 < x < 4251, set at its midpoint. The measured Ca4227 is 1.8 angstrom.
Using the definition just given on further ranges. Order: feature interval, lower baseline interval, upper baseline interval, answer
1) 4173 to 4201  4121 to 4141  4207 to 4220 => 0.75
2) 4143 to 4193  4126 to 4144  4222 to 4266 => 1.72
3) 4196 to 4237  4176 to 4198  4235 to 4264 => 3.09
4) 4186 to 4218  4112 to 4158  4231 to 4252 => 0.65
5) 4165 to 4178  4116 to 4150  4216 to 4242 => -0.43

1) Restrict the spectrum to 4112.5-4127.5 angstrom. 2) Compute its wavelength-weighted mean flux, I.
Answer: 8.62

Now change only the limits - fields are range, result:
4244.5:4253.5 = 9.62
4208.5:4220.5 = 8.61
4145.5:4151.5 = 7.38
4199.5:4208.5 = 8.76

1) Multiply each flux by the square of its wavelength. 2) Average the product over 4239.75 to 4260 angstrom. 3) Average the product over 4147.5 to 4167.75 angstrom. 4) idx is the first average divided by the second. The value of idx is 1.2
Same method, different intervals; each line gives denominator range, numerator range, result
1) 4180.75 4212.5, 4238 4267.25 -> 1.15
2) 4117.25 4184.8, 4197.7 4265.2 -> 1.09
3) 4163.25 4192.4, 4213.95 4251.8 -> 1.03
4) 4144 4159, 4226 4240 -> 1.09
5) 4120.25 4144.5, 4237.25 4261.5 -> 1.18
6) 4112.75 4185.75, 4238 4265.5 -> 1.20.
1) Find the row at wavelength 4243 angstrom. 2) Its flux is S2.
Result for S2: 9.669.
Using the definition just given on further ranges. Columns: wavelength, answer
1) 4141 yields 8.256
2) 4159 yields 8.942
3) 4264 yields 10.35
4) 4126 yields 8.948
